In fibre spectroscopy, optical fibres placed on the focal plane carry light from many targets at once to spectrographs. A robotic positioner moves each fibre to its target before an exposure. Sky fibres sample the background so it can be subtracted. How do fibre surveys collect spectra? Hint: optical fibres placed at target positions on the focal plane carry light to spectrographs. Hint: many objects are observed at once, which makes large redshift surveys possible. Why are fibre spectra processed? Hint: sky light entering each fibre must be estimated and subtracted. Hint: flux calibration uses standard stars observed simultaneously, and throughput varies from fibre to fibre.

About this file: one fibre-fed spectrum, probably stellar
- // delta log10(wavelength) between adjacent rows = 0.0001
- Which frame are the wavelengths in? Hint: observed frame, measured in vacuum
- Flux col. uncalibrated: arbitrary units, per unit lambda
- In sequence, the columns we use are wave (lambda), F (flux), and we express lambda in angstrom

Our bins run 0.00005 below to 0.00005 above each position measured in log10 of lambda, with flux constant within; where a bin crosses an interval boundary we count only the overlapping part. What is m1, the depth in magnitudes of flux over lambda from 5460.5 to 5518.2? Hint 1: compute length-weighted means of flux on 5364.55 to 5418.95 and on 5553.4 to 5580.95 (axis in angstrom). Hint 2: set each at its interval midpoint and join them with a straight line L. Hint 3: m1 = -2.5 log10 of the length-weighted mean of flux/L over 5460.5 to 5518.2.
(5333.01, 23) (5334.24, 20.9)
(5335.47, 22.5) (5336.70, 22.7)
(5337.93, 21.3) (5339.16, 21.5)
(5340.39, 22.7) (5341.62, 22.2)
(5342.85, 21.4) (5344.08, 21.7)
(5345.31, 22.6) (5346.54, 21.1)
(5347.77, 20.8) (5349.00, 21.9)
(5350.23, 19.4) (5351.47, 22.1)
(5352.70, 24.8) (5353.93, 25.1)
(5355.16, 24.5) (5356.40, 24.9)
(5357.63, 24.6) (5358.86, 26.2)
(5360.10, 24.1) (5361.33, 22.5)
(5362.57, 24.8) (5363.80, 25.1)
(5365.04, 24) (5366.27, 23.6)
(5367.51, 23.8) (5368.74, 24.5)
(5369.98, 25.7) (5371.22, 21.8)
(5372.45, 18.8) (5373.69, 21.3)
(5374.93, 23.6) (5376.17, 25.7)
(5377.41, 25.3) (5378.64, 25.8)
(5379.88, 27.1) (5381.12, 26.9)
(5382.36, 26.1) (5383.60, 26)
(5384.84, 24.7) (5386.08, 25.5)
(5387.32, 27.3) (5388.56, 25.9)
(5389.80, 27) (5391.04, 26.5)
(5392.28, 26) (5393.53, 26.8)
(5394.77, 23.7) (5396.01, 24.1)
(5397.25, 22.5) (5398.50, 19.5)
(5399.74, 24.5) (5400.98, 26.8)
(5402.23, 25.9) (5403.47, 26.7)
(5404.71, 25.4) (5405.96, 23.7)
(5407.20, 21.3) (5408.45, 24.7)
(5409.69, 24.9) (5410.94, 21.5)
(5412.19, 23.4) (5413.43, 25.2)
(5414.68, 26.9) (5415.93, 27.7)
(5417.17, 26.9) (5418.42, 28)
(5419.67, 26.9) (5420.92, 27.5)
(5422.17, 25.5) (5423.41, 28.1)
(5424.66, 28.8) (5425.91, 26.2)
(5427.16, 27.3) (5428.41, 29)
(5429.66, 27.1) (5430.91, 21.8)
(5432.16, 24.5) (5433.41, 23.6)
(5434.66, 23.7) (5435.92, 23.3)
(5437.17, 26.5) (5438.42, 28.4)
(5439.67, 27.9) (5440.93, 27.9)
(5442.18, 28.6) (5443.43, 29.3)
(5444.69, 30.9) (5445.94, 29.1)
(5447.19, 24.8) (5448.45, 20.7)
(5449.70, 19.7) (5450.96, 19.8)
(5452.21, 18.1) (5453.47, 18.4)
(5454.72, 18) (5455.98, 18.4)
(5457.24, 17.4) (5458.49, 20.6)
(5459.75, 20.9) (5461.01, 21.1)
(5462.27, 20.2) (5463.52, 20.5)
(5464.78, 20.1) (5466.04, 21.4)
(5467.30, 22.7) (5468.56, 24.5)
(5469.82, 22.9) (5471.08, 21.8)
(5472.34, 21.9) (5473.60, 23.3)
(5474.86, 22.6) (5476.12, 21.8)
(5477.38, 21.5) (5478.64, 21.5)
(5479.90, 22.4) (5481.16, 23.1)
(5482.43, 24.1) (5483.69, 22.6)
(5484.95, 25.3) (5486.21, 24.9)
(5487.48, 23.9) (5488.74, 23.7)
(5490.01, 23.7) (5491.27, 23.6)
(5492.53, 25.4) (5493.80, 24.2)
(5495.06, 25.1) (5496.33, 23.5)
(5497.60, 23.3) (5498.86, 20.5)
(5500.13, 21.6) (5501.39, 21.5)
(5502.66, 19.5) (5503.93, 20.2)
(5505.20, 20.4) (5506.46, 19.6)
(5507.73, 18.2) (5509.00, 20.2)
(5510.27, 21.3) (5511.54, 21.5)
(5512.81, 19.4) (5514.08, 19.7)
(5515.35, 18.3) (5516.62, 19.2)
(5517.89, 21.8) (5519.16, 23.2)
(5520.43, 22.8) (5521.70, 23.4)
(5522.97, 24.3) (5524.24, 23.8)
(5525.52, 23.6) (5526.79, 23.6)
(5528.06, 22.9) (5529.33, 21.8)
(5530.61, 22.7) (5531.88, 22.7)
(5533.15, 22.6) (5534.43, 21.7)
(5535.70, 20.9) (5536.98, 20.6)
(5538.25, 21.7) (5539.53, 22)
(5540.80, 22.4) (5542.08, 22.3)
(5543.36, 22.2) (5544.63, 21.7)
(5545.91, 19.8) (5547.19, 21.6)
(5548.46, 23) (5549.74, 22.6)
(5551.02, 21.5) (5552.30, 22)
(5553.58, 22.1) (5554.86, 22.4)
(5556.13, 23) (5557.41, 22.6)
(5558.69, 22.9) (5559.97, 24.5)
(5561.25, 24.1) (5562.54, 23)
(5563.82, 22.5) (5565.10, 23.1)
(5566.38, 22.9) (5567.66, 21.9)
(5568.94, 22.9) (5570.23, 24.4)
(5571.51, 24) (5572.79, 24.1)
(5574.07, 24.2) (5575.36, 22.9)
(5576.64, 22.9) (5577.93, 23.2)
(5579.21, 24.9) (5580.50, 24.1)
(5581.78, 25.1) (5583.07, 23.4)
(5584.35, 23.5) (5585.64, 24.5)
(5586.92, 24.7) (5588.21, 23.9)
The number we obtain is 0.10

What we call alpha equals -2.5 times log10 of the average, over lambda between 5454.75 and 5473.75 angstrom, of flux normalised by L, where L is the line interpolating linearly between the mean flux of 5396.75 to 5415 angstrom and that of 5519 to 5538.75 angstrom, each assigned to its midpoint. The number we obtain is 0.12 mag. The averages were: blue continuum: 24.2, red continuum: 22.6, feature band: 21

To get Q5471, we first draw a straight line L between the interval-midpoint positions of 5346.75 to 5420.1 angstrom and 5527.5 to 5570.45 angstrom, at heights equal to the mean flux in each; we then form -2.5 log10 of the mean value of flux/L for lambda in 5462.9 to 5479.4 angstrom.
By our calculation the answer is 0.06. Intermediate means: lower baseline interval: 24.6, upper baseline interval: 22.4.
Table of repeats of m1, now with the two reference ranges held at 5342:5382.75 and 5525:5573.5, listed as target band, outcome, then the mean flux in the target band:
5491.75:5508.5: 0.05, 21.8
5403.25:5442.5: -0.11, 25.9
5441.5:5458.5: 0.03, 22.5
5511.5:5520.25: 0.11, 20.5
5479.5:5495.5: -0.05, 24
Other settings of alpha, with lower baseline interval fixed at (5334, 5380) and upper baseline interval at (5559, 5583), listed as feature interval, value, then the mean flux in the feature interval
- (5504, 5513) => 0.17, 20.1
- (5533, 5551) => 0.08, 21.8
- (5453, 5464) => 0.20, 19.5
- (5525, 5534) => 0.03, 22.8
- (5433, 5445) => -0.16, 27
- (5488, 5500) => -0.01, 23.6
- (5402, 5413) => -0.04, 24.1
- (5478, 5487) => 0.00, 23.4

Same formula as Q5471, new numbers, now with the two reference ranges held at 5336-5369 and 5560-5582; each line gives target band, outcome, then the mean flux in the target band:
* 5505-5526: 0.11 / 21.2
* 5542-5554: 0.08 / 21.9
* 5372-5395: -0.10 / 25.3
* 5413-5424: -0.16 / 27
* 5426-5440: -0.11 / 25.7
